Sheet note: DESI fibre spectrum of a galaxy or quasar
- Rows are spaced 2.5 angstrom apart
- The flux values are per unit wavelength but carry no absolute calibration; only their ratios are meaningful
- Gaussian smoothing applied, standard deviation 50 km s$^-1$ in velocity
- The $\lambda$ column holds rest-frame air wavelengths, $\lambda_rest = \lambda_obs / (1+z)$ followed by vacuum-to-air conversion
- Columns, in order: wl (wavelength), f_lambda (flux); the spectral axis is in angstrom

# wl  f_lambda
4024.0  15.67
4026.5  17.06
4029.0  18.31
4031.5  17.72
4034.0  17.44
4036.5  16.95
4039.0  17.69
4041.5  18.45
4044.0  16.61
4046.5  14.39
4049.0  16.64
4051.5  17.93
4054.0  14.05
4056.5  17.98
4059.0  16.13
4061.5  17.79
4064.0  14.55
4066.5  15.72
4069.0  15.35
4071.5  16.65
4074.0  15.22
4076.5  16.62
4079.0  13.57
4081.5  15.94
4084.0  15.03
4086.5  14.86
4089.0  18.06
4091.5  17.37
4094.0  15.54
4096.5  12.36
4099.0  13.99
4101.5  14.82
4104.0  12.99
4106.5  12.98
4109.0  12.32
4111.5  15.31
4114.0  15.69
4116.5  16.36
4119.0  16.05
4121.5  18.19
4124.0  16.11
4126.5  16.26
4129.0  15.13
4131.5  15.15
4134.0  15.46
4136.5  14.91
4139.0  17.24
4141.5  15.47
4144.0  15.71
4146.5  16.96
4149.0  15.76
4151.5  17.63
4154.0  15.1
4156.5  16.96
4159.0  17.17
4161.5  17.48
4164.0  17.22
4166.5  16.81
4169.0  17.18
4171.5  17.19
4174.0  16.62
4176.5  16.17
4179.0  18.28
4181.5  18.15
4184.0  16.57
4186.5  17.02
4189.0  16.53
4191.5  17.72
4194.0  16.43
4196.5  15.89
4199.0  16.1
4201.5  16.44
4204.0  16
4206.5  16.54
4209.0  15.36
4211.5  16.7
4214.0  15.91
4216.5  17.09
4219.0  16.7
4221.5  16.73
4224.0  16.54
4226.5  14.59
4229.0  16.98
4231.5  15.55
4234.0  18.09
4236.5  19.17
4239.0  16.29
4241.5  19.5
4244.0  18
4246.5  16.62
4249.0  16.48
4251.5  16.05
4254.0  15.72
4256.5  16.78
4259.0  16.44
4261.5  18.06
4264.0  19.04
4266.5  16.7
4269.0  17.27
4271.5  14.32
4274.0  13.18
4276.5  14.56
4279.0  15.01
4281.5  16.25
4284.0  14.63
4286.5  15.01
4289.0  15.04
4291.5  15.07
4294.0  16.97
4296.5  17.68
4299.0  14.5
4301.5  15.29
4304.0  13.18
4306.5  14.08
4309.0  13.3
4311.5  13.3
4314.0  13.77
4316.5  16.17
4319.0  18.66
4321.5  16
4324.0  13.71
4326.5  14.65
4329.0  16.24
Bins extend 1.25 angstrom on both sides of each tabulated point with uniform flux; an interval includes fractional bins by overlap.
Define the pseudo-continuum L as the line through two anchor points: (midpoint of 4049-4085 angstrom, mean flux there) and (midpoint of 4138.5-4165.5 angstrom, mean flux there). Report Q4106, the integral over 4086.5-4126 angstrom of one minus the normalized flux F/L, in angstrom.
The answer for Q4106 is 2.5 angstrom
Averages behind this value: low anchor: 15.9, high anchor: 16.6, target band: 15.2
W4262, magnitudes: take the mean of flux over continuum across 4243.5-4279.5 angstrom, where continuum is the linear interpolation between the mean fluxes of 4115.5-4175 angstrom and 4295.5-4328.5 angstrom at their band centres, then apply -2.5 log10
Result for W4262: -0.060 mag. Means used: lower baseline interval 16.4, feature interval 16.3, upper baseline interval 15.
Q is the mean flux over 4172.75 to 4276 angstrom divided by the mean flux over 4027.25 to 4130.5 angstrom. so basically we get 1.0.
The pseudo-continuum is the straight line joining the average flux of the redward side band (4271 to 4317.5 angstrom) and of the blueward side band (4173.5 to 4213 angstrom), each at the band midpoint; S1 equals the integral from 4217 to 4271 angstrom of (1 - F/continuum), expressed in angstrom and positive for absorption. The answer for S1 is -4.3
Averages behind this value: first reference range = 16.7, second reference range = 14.8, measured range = 17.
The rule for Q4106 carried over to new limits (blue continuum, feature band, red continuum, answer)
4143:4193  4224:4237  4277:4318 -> -0.6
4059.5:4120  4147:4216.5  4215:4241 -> -1.8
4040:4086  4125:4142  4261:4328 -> 0.2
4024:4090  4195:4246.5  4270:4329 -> -4.2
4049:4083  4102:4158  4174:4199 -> 2.9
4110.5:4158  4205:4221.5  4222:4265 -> 0.4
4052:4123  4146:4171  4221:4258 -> -1.1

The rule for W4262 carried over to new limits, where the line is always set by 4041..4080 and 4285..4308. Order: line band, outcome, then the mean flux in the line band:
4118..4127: -0.06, 16.7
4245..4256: -0.06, 16.3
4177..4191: -0.11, 17.3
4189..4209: -0.06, 16.4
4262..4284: -0.04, 15.8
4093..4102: 0.13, 14.1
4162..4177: -0.08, 16.9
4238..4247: -0.15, 17.7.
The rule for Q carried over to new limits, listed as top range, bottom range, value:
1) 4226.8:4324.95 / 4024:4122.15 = 1.00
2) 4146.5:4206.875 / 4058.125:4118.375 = 1.10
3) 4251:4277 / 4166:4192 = 0.95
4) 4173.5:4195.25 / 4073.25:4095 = 1.08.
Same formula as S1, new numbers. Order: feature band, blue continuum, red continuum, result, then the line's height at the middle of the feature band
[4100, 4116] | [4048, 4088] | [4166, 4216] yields 2.0 angstrom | 16.1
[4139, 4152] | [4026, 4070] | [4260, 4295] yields 0.0 angstrom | 16.3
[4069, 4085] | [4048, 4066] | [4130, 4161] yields 0.8 angstrom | 16.3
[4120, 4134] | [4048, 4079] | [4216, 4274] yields 0.2 angstrom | 16.4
